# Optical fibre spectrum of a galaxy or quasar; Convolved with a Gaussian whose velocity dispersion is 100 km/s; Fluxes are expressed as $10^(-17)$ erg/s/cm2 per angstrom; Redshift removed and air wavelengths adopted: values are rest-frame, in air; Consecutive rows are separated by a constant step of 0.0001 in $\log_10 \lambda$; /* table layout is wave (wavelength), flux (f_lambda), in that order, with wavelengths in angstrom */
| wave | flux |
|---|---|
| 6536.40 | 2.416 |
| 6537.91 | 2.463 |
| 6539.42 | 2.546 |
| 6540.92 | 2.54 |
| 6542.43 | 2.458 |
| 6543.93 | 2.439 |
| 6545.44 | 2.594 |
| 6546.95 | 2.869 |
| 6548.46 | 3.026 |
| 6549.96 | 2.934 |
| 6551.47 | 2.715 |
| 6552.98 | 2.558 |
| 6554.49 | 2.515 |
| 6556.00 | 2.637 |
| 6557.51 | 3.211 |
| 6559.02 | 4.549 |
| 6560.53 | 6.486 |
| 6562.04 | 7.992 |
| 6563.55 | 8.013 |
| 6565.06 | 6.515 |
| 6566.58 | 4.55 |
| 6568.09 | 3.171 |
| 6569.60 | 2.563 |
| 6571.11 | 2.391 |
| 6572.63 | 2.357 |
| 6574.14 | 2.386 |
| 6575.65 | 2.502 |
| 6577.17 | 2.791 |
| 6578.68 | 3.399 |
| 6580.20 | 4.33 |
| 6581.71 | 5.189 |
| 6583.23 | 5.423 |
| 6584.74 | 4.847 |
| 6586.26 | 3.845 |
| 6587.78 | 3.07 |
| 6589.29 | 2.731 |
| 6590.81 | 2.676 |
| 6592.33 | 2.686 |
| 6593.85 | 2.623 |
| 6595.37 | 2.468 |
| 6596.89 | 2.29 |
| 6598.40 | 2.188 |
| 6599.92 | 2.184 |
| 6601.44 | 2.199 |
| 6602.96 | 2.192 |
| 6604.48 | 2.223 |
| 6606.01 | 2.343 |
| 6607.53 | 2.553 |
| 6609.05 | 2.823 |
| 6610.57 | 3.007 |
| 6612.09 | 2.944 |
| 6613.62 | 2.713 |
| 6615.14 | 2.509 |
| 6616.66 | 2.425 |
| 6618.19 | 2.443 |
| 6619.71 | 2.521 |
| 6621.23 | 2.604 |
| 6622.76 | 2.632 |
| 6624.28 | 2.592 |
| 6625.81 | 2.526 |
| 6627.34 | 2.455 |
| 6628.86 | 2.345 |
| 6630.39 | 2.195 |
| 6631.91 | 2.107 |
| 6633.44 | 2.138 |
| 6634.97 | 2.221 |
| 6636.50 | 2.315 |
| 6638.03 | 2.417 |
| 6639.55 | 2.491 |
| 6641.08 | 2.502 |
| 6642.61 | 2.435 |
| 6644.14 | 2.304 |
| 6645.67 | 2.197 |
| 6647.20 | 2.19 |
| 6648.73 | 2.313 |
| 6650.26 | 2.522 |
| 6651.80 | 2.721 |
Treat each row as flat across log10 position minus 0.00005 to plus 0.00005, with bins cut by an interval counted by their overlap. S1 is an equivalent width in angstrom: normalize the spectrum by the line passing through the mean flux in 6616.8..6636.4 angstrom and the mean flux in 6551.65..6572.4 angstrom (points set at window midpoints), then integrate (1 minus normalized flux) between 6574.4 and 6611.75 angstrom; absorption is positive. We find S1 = 4.28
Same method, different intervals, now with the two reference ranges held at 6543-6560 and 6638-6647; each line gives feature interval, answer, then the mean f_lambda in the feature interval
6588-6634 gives 1.63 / 2.49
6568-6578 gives 0.91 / 2.56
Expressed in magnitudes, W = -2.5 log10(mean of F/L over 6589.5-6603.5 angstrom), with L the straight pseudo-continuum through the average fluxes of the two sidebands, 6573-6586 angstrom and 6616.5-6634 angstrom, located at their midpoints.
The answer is 0.344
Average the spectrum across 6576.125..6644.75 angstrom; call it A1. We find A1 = 2.75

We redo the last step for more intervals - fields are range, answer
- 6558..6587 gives 4.37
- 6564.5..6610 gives 3.1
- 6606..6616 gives 2.72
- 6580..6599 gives 3.4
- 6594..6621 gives 2.48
